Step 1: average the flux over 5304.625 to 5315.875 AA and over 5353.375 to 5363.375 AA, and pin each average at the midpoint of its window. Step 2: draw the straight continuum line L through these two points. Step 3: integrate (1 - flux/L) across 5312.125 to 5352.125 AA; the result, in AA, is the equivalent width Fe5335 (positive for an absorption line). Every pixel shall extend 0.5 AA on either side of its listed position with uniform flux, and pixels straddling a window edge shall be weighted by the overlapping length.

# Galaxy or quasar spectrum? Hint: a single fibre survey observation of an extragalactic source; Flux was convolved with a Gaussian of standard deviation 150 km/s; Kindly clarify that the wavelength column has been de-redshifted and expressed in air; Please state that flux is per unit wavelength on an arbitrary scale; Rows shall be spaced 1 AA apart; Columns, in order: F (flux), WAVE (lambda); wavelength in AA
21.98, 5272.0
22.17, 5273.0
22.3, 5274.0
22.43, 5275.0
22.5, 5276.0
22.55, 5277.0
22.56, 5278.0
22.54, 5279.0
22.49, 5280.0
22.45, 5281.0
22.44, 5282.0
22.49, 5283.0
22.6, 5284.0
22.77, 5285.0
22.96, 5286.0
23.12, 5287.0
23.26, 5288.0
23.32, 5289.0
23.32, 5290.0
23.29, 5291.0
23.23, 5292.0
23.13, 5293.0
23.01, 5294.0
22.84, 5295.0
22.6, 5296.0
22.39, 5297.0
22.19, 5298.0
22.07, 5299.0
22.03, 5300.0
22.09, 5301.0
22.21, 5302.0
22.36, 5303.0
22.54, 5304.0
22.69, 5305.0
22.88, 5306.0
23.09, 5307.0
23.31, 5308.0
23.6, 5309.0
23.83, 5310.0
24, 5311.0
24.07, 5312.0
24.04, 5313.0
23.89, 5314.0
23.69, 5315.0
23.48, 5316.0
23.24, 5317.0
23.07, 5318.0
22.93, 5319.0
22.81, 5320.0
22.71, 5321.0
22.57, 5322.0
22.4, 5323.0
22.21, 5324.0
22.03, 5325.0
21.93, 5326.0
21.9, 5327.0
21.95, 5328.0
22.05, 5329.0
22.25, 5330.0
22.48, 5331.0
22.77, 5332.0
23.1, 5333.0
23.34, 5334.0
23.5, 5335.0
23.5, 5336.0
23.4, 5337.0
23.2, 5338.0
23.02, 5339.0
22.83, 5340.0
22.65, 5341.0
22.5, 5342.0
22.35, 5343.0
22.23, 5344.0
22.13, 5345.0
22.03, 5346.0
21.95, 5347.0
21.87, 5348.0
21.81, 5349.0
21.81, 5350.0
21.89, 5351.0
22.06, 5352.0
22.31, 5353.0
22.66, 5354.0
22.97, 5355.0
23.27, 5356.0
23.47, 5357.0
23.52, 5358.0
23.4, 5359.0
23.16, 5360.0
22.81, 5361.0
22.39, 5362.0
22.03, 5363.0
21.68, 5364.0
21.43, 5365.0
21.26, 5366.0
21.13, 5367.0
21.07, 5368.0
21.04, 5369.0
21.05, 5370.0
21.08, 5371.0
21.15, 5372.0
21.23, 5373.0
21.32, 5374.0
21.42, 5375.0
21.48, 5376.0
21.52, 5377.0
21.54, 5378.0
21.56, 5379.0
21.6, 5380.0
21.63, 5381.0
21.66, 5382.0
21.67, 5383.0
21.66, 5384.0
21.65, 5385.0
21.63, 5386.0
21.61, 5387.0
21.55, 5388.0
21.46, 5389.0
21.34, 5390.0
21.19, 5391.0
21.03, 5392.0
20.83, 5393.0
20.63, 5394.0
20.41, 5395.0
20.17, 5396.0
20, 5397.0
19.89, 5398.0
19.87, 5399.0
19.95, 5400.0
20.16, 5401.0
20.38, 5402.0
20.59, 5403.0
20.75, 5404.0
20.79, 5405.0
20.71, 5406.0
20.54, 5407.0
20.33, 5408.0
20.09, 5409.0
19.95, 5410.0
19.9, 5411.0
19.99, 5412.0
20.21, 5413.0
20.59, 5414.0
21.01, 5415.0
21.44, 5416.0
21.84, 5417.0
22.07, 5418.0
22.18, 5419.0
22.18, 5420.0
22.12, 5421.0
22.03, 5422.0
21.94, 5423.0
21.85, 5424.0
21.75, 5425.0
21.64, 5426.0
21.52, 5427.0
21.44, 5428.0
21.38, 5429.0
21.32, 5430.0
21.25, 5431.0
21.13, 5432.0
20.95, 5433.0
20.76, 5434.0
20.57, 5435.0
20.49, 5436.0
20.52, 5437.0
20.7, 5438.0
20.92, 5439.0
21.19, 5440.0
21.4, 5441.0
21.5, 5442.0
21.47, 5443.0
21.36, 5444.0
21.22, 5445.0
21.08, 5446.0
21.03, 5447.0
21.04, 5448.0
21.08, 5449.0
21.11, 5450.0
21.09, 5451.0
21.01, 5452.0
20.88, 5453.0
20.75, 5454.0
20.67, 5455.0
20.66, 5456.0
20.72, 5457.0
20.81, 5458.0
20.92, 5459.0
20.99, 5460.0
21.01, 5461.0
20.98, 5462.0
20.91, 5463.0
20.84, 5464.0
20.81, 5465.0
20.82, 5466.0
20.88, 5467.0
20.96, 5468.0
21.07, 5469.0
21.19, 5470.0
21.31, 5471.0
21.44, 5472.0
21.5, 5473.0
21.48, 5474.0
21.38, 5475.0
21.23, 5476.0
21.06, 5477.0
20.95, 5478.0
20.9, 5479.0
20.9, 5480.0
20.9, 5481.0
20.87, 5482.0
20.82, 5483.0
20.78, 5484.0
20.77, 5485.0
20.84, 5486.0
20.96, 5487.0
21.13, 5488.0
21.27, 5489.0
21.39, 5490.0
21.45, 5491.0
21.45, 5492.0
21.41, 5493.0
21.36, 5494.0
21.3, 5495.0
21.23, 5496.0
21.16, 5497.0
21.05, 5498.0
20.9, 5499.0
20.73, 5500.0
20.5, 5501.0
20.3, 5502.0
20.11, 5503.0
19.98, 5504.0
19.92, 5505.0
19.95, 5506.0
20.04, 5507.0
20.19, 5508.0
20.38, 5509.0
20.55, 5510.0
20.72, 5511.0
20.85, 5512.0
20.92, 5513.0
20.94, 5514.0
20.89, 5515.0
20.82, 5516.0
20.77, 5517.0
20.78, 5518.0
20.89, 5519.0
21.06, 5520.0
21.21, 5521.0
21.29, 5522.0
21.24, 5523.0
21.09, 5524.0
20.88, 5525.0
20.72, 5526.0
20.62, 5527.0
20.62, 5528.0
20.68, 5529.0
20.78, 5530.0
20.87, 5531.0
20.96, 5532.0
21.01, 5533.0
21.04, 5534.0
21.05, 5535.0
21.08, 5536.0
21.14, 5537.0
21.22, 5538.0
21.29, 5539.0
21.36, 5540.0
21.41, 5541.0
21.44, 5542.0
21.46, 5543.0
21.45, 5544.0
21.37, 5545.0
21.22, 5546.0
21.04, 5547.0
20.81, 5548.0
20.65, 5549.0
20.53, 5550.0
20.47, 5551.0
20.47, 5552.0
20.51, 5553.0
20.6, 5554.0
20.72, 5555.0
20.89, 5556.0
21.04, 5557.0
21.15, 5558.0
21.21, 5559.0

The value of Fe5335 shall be 1.1 AA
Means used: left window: 23.6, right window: 23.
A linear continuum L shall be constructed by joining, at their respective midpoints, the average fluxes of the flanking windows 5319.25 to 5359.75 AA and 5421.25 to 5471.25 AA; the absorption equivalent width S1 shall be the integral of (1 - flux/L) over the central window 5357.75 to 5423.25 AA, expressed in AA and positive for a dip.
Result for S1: 1.9 AA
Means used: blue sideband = 22.6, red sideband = 21.1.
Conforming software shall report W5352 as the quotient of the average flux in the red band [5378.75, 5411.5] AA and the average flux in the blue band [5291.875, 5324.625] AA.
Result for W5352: 0.9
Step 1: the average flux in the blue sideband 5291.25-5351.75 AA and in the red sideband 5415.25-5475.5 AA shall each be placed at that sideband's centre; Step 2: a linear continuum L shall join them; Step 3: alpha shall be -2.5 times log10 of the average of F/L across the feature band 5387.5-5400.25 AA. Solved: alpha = 0.061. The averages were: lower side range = 22.7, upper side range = 21.2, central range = 20.7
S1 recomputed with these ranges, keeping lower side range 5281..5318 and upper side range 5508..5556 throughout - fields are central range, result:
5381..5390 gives 0.26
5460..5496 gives 0.52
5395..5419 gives 1.65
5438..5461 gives 0.67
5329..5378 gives 0.58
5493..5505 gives 0.25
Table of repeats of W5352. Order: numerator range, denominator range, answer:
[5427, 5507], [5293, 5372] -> 0.93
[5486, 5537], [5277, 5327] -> 0.91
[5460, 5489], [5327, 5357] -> 0.93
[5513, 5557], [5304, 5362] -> 0.92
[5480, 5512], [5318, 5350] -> 0.92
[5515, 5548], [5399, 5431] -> 1.00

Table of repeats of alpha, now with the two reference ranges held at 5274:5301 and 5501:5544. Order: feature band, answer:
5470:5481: 0.00 mag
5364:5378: 0.04 mag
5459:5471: 0.02 mag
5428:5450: 0.02 mag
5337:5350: -0.01 mag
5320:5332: 0.01 mag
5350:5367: -0.02 mag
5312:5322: -0.04 mag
